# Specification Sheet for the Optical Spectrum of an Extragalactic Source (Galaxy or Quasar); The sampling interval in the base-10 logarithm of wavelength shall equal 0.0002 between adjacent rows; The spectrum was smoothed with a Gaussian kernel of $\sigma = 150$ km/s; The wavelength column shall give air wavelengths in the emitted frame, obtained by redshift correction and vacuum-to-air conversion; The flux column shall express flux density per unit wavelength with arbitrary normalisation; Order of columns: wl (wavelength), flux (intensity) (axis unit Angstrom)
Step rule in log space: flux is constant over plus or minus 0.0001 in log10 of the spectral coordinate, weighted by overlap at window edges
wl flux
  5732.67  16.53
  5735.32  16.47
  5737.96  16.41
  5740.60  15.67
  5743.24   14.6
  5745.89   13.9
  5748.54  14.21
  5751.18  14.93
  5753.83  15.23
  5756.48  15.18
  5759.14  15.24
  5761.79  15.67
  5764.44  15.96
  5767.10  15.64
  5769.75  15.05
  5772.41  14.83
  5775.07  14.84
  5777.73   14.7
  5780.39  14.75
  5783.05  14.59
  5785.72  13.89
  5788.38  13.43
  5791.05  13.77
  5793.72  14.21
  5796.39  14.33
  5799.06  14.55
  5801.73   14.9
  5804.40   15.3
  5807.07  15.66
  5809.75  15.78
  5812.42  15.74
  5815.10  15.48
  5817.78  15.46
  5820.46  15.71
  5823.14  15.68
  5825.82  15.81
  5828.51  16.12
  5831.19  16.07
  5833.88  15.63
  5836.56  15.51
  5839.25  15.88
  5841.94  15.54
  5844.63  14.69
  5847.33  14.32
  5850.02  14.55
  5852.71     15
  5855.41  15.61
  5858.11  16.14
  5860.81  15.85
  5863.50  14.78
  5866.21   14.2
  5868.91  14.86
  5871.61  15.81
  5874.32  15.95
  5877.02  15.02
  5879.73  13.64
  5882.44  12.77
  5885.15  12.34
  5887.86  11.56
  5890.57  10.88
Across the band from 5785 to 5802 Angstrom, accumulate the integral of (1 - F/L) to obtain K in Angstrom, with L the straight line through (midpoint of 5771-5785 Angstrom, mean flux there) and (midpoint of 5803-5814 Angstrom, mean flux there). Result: 1.2 Angstrom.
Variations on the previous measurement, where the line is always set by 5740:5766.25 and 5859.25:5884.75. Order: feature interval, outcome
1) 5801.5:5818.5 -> -0.7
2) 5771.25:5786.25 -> 0.3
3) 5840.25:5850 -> -0.1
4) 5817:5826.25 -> -0.5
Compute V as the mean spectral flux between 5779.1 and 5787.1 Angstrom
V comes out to 14.4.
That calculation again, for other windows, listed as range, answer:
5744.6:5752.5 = 14.4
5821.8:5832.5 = 15.9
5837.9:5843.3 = 15.7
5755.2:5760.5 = 15.2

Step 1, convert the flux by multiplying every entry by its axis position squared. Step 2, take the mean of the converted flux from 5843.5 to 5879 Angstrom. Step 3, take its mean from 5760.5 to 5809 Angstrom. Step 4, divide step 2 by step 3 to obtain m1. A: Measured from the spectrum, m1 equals 1.0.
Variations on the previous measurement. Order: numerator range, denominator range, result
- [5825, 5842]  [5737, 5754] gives 1.09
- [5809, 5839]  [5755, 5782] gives 1.06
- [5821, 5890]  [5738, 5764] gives 1.02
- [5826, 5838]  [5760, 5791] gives 1.09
